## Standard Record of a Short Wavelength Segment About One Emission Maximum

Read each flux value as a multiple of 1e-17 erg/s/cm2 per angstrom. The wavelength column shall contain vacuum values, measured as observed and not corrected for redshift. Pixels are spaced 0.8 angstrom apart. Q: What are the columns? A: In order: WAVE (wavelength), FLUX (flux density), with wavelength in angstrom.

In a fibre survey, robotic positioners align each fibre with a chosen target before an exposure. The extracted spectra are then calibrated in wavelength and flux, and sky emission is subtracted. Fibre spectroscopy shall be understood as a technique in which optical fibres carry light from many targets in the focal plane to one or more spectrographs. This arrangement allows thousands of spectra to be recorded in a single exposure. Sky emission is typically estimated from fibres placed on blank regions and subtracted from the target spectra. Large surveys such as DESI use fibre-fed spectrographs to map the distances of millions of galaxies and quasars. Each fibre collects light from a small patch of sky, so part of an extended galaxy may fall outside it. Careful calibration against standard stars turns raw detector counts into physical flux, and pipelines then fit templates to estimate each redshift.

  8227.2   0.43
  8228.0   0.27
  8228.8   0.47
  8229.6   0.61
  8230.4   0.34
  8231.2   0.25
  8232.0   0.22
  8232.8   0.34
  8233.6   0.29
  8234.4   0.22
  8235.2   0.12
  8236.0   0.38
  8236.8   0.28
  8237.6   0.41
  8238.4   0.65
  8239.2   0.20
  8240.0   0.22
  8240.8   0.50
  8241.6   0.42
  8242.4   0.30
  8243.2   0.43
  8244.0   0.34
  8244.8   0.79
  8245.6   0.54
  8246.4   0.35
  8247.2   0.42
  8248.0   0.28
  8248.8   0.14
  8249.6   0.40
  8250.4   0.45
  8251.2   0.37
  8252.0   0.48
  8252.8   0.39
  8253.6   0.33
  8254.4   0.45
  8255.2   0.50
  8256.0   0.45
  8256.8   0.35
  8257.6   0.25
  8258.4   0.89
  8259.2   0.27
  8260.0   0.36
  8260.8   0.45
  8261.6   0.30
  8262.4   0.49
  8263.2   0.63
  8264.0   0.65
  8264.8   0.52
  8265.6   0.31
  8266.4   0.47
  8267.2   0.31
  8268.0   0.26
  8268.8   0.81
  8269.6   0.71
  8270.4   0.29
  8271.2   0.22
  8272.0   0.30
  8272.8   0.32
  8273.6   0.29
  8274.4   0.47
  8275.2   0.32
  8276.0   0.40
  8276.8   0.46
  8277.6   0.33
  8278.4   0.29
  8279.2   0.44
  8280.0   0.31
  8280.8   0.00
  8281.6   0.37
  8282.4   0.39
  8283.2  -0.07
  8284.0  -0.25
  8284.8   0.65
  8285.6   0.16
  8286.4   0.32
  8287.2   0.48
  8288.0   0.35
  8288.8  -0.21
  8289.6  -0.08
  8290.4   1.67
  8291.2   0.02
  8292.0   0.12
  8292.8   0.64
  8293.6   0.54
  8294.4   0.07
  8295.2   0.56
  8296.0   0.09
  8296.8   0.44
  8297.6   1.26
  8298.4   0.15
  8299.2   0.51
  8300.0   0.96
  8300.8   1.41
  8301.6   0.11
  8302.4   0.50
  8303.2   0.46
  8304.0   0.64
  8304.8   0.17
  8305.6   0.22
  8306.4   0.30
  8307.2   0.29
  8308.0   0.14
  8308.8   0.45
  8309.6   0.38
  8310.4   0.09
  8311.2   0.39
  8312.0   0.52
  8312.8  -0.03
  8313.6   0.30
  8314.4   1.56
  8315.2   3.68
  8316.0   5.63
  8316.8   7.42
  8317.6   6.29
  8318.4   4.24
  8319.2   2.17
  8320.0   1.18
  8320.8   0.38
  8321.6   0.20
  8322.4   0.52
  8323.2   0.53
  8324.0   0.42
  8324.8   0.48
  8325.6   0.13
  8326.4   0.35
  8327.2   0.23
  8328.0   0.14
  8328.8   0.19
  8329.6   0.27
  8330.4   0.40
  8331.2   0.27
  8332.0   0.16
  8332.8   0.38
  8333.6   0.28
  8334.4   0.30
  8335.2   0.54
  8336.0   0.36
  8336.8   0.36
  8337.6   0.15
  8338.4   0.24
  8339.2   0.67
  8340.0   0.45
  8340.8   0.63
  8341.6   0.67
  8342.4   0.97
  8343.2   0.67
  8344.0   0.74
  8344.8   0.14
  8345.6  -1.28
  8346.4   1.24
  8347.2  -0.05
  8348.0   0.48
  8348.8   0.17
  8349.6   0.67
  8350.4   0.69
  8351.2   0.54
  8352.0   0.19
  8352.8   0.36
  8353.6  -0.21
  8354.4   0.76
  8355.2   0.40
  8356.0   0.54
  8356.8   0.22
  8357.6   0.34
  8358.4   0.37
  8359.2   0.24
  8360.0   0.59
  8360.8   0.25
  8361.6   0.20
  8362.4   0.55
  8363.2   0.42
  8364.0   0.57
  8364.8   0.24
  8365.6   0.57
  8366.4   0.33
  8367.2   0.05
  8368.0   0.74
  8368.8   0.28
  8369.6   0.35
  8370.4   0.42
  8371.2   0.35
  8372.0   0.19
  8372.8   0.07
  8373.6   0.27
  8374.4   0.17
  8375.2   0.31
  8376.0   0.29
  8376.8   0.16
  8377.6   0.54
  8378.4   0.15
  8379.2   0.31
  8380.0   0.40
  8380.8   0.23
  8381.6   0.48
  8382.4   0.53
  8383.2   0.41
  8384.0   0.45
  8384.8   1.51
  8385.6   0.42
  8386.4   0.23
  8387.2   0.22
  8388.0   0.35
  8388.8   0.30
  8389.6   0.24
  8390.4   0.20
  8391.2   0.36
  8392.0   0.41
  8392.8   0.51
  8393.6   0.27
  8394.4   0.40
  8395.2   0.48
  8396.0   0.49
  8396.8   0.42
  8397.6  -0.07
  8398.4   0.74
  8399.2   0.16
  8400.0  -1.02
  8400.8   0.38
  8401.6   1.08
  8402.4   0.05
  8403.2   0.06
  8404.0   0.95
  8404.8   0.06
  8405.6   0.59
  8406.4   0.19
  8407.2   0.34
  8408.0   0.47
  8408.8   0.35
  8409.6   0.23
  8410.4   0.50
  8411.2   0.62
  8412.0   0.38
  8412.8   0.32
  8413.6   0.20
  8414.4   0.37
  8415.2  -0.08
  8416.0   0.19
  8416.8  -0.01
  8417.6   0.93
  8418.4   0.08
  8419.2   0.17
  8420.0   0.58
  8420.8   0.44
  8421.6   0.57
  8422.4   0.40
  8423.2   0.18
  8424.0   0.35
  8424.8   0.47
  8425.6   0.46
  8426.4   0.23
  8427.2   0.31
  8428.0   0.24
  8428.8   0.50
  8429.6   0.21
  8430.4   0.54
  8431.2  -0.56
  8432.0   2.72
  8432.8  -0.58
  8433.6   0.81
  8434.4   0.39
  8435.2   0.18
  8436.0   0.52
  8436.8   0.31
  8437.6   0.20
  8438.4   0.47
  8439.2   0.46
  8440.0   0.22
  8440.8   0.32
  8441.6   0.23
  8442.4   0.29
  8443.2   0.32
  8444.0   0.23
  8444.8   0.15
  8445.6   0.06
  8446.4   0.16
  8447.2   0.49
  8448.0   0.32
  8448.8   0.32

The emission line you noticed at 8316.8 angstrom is H-alpha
